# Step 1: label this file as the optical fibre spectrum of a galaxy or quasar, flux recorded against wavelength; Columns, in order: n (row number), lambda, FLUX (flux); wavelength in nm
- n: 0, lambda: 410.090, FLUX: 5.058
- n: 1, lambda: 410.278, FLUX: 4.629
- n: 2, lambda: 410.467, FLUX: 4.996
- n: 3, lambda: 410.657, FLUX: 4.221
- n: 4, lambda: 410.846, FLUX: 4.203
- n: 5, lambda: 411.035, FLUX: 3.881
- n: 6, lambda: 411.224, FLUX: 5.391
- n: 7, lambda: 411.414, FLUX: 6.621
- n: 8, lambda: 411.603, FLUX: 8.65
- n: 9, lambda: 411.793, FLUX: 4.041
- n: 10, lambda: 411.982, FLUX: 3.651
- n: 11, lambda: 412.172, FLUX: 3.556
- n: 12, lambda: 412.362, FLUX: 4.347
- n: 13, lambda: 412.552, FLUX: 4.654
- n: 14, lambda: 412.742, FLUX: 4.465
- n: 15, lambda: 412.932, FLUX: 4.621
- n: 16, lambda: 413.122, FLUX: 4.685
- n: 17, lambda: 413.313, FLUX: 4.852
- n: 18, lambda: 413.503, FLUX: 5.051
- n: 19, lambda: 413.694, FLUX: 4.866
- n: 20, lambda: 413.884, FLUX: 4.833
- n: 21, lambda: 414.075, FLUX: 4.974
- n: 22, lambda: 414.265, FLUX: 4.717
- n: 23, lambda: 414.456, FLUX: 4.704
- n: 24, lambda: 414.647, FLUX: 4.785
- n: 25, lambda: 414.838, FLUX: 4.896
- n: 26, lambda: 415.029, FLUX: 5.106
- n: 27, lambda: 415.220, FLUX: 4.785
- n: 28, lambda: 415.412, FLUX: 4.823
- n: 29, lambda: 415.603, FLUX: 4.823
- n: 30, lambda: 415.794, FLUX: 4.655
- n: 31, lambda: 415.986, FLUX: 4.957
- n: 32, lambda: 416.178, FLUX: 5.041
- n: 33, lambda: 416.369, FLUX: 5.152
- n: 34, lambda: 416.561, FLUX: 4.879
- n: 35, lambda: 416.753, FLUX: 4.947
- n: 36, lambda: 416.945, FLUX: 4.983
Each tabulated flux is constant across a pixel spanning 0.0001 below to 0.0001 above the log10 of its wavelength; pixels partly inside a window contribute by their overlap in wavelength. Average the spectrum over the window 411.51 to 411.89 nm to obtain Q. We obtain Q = 6.32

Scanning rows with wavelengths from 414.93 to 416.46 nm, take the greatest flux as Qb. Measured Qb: 5.152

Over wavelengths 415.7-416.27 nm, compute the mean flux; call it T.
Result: 4.88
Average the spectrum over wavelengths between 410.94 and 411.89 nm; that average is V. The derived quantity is 5.71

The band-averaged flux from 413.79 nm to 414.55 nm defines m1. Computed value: 4.81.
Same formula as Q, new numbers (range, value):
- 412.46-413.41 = 4.66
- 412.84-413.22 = 4.65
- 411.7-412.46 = 3.9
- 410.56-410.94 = 4.21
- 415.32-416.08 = 4.82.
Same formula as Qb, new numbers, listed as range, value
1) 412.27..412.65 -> 4.654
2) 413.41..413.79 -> 5.051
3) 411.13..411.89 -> 8.65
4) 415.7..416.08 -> 4.957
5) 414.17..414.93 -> 4.896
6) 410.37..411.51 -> 6.621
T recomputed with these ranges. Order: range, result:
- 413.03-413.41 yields 4.77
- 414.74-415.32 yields 4.92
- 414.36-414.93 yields 4.79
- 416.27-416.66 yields 5.02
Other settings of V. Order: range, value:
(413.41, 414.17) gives 4.93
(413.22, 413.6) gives 4.95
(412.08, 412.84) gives 4.26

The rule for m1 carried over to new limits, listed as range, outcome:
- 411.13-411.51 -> 6.02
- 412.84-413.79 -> 4.82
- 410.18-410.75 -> 4.62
